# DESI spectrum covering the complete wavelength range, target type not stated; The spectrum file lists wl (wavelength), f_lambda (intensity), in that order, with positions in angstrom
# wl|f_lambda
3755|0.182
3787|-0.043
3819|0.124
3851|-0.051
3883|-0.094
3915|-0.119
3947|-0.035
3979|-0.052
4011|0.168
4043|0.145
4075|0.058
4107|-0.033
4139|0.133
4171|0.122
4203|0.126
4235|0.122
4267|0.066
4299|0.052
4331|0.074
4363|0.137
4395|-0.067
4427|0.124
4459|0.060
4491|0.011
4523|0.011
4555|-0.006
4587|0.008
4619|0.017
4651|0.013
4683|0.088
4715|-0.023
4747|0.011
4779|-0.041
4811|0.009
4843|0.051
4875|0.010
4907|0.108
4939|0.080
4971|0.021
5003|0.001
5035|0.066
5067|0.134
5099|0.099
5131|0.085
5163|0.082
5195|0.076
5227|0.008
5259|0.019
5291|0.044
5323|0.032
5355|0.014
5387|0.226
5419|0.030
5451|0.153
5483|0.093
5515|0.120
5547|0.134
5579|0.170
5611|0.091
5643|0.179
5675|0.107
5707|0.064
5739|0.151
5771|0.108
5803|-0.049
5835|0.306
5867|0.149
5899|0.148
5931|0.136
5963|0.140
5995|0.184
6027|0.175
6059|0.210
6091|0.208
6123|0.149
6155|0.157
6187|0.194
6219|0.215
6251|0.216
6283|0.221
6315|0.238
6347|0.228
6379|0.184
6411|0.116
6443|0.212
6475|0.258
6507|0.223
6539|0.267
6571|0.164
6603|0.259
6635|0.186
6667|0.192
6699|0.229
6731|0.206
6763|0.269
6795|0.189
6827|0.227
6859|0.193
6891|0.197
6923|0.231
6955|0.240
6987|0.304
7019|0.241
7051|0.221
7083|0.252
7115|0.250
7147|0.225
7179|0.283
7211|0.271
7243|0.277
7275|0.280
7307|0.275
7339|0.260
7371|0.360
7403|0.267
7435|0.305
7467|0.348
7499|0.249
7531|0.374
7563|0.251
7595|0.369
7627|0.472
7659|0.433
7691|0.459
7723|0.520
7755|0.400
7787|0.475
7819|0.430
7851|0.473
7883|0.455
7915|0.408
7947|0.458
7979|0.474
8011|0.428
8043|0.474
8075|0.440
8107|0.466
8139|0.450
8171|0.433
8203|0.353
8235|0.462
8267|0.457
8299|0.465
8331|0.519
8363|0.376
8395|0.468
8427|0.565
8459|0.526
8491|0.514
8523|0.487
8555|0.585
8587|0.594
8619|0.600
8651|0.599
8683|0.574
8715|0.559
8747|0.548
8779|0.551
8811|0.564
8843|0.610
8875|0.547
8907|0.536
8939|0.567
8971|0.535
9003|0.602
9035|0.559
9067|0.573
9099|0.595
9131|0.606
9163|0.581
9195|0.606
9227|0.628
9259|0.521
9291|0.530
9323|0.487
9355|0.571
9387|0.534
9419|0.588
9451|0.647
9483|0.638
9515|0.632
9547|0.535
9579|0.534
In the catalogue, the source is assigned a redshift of 0.907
